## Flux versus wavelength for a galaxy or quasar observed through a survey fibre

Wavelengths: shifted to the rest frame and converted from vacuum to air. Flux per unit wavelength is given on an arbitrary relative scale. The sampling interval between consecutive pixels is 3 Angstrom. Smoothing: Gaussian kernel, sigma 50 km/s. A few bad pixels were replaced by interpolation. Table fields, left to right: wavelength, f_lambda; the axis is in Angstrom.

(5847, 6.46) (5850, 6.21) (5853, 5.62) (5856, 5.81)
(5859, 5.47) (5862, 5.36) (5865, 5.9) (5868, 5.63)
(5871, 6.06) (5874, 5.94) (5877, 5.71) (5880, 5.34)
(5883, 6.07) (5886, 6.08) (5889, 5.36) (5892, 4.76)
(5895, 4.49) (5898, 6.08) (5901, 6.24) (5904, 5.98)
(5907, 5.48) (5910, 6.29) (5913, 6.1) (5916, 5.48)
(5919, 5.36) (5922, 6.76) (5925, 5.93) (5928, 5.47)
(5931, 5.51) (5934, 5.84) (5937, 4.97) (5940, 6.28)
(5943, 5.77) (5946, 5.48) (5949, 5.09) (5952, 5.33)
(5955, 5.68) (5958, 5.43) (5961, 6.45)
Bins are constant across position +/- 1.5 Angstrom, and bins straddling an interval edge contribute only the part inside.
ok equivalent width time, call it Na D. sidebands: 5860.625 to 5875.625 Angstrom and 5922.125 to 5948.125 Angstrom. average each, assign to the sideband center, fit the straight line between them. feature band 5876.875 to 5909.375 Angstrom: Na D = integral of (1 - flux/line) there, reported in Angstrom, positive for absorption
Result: 0.8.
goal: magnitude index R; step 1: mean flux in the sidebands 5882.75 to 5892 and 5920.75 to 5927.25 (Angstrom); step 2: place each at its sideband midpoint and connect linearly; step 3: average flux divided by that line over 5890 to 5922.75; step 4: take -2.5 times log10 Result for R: 0.05 mag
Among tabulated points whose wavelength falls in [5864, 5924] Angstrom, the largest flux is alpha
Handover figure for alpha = 6.76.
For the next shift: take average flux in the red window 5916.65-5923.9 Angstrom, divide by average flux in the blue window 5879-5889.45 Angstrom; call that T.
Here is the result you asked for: 1.04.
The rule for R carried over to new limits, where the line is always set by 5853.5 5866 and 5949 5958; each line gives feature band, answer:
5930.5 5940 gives -0.02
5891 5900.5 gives 0.06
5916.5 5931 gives -0.06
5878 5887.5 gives -0.05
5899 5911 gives -0.09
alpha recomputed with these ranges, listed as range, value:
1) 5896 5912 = 6.29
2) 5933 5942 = 6.28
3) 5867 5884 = 6.07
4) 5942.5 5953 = 5.77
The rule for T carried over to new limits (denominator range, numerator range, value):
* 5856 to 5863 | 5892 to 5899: 0.93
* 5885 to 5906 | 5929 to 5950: 1.00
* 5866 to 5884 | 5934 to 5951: 0.96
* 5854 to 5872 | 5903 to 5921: 1.02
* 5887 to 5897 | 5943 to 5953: 1.08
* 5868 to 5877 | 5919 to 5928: 1.02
